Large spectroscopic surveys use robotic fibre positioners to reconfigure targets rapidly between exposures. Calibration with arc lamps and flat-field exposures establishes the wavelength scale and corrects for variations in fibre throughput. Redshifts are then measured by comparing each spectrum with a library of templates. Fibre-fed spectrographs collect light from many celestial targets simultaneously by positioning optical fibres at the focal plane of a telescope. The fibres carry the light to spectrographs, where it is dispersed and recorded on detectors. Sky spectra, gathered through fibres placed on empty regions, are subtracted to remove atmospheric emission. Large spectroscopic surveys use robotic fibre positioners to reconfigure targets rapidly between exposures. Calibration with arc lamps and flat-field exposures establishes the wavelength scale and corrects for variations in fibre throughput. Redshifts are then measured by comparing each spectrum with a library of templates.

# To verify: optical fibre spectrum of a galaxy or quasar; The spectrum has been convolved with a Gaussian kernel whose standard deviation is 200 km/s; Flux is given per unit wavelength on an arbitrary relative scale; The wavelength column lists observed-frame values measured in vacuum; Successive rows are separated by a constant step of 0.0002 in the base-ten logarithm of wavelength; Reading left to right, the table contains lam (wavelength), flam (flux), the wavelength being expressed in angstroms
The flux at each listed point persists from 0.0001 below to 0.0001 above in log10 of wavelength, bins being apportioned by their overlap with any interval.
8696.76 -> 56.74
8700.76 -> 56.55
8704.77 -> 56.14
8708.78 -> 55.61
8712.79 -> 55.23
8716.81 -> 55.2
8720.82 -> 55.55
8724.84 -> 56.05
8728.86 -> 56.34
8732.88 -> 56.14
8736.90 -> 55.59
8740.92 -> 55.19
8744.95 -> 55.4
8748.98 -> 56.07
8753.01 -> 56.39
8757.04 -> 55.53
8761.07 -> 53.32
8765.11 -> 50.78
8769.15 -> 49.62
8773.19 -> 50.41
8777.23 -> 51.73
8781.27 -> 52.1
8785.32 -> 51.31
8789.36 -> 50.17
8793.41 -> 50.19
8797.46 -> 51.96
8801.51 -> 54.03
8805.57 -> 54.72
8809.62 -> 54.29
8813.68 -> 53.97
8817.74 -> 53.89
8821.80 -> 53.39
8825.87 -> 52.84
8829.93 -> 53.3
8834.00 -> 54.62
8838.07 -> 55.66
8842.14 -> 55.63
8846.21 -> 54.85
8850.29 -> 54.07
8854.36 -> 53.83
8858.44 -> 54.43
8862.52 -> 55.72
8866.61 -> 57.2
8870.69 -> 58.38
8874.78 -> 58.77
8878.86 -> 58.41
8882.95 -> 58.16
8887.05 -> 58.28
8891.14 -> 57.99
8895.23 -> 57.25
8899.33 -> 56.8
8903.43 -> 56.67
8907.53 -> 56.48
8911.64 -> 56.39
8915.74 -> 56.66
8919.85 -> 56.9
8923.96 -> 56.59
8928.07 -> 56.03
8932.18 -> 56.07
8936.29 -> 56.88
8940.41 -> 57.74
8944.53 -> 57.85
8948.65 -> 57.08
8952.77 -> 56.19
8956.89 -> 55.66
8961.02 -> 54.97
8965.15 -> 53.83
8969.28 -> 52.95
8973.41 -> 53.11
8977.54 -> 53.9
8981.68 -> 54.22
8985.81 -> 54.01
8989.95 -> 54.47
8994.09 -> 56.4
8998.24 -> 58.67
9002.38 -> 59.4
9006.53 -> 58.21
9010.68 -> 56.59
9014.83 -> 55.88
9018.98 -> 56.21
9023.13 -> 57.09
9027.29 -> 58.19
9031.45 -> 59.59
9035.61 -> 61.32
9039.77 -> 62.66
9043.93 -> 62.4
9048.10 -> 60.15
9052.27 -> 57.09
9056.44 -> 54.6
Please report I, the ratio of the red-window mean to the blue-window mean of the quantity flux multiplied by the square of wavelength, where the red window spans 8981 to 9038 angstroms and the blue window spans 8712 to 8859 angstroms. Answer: 1.1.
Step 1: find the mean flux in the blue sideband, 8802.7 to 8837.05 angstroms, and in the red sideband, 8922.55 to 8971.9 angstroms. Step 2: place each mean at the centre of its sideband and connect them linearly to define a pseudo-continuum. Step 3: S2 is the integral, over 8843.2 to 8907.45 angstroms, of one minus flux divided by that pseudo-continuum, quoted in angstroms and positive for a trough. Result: -2.2 angstroms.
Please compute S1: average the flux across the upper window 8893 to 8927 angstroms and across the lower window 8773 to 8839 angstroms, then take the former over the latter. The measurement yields 1.1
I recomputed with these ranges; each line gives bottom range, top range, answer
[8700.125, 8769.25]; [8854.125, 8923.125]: 1.07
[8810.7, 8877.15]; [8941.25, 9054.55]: 1.07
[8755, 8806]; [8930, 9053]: 1.15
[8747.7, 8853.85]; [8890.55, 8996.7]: 1.08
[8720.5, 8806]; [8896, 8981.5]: 1.09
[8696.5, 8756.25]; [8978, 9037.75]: 1.09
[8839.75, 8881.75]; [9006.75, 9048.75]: 1.09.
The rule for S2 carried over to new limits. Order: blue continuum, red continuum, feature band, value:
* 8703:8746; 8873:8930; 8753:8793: 3.0 angstroms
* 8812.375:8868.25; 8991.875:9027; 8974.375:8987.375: 0.7 angstroms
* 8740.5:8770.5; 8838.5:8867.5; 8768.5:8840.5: 2.4 angstroms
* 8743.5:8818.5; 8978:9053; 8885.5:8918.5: -0.9 angstroms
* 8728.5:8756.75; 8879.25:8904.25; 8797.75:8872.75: 3.0 angstroms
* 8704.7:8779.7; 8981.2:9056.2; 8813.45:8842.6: 0.8 angstroms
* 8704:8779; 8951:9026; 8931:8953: -0.6 angstroms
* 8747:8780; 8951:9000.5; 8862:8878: -1.1 angstroms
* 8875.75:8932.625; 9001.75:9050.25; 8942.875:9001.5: 2.9 angstroms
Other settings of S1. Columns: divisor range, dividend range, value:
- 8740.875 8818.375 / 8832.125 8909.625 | 1.07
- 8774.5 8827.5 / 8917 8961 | 1.08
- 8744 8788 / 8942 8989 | 1.04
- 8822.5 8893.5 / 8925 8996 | 0.99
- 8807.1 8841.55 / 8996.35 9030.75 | 1.07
